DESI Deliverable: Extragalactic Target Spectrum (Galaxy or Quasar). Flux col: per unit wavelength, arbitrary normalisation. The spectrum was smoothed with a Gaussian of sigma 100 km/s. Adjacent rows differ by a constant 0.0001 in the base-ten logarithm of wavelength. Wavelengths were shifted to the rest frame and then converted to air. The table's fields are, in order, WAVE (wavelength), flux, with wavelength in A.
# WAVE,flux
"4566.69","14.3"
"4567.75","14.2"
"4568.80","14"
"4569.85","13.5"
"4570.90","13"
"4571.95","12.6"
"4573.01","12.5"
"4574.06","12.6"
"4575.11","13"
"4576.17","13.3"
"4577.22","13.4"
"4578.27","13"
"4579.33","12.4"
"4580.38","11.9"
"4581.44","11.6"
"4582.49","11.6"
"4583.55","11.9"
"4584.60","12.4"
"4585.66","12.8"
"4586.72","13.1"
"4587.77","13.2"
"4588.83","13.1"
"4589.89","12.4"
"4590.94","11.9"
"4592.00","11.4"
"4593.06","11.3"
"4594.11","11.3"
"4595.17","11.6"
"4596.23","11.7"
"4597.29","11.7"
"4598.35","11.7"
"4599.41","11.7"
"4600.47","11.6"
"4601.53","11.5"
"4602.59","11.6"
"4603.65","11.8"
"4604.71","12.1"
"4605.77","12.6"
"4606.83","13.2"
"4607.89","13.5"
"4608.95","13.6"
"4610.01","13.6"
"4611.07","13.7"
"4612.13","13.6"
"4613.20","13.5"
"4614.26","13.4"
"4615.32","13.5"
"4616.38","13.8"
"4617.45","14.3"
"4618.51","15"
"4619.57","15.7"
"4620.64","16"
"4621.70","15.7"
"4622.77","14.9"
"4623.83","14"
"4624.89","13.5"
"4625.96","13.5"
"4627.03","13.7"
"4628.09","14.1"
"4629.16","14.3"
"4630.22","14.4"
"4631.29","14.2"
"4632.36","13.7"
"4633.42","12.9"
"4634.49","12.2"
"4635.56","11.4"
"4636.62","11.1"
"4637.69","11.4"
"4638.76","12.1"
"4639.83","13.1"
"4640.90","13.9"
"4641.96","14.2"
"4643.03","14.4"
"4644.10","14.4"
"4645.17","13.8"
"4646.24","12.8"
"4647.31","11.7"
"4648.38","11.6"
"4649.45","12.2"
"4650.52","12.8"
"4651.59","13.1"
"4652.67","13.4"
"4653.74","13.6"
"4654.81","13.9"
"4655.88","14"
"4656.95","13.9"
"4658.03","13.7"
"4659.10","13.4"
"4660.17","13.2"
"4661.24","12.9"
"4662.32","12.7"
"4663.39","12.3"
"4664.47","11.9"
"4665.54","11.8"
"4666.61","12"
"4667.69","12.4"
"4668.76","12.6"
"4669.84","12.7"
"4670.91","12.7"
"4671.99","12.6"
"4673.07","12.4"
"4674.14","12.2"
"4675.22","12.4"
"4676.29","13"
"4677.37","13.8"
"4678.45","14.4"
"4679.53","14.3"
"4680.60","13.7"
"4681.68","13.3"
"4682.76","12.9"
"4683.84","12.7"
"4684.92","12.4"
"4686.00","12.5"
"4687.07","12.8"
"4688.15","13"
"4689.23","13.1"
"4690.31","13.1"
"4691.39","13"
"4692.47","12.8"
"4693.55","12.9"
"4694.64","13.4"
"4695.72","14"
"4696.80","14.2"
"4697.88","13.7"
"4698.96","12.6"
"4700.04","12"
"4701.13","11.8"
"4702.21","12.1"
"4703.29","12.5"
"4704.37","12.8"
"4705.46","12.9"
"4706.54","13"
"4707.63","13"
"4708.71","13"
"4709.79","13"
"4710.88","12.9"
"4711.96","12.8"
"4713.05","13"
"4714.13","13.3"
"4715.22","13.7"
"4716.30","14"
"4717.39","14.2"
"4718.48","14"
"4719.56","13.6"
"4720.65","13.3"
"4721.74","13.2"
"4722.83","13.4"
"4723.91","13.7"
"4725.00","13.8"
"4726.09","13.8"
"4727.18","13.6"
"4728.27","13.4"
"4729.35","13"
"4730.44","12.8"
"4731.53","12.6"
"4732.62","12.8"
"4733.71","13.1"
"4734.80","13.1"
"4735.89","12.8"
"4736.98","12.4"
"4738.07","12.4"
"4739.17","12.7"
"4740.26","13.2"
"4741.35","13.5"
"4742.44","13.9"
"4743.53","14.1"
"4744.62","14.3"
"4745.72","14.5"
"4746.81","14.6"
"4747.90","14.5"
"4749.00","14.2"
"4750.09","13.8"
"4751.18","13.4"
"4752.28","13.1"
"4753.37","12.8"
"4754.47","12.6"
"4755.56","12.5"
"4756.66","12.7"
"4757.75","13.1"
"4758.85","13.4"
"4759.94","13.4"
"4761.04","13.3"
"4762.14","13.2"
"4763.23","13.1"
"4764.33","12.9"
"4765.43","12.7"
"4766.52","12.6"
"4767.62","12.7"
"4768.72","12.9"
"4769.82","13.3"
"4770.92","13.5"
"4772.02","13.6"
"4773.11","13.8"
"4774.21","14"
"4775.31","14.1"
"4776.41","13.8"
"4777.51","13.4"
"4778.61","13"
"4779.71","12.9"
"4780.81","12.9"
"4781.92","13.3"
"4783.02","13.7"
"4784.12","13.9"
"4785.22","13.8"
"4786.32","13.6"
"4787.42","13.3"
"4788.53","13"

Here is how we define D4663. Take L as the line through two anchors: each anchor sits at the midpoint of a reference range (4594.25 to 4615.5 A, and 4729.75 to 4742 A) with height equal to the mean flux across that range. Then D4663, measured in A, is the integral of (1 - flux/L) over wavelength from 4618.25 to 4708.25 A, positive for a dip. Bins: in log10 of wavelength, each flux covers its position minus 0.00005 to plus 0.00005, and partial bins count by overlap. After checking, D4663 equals -3.49 A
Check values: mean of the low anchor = 12.5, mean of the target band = 13.2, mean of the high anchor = 12.9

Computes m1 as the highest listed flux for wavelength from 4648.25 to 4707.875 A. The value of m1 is 14.4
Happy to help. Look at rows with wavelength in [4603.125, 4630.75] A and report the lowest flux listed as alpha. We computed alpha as 11.8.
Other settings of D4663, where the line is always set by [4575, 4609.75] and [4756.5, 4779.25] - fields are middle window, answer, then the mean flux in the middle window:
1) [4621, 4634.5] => -1.68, 14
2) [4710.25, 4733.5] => -0.64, 13.4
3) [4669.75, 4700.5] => -0.63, 13.1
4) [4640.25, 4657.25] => -1.02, 13.4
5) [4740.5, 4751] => -0.76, 14.1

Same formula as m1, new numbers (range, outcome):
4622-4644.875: 14.9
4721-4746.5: 14.5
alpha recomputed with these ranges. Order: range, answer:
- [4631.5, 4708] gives 11.1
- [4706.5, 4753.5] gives 12.4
